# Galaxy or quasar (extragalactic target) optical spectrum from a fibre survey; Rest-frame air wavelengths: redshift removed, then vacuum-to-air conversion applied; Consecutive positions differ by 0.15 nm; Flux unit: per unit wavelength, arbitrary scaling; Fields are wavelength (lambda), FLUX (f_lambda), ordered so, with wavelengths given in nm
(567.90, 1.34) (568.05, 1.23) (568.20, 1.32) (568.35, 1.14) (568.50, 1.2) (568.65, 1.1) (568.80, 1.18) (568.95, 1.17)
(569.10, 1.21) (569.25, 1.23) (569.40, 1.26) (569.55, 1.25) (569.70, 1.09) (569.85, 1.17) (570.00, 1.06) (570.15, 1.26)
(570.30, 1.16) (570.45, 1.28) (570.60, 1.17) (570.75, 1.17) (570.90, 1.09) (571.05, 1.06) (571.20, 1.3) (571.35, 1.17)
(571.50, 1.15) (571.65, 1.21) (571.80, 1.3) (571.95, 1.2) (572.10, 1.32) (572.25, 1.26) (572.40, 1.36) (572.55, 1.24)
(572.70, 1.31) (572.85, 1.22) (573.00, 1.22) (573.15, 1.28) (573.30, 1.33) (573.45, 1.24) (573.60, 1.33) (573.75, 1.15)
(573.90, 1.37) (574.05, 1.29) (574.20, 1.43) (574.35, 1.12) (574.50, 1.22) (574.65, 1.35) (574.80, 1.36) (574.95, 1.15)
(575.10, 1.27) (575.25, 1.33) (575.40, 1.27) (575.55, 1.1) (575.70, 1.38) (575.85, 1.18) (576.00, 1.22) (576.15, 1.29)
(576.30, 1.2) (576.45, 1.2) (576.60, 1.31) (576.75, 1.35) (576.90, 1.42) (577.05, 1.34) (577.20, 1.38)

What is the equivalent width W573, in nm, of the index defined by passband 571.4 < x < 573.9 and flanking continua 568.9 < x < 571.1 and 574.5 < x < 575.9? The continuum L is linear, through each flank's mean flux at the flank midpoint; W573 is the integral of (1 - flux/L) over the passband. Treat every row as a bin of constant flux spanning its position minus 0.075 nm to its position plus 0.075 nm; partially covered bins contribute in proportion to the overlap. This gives -0.08 nm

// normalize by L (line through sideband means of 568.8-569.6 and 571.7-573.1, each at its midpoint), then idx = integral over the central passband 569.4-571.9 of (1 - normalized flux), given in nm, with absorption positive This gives 0.12 nm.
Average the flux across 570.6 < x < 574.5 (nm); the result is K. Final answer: 1.24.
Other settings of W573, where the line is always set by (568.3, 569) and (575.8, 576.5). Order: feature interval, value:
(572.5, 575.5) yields -0.18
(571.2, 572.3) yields -0.05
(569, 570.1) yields -0.02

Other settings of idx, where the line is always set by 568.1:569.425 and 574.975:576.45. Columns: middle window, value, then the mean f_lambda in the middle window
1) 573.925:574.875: -0.05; 1.3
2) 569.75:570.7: 0.02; 1.18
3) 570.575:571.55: 0.04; 1.16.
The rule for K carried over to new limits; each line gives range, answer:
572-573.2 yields 1.27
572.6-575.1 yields 1.27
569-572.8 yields 1.21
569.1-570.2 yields 1.19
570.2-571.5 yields 1.18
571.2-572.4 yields 1.24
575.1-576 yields 1.25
